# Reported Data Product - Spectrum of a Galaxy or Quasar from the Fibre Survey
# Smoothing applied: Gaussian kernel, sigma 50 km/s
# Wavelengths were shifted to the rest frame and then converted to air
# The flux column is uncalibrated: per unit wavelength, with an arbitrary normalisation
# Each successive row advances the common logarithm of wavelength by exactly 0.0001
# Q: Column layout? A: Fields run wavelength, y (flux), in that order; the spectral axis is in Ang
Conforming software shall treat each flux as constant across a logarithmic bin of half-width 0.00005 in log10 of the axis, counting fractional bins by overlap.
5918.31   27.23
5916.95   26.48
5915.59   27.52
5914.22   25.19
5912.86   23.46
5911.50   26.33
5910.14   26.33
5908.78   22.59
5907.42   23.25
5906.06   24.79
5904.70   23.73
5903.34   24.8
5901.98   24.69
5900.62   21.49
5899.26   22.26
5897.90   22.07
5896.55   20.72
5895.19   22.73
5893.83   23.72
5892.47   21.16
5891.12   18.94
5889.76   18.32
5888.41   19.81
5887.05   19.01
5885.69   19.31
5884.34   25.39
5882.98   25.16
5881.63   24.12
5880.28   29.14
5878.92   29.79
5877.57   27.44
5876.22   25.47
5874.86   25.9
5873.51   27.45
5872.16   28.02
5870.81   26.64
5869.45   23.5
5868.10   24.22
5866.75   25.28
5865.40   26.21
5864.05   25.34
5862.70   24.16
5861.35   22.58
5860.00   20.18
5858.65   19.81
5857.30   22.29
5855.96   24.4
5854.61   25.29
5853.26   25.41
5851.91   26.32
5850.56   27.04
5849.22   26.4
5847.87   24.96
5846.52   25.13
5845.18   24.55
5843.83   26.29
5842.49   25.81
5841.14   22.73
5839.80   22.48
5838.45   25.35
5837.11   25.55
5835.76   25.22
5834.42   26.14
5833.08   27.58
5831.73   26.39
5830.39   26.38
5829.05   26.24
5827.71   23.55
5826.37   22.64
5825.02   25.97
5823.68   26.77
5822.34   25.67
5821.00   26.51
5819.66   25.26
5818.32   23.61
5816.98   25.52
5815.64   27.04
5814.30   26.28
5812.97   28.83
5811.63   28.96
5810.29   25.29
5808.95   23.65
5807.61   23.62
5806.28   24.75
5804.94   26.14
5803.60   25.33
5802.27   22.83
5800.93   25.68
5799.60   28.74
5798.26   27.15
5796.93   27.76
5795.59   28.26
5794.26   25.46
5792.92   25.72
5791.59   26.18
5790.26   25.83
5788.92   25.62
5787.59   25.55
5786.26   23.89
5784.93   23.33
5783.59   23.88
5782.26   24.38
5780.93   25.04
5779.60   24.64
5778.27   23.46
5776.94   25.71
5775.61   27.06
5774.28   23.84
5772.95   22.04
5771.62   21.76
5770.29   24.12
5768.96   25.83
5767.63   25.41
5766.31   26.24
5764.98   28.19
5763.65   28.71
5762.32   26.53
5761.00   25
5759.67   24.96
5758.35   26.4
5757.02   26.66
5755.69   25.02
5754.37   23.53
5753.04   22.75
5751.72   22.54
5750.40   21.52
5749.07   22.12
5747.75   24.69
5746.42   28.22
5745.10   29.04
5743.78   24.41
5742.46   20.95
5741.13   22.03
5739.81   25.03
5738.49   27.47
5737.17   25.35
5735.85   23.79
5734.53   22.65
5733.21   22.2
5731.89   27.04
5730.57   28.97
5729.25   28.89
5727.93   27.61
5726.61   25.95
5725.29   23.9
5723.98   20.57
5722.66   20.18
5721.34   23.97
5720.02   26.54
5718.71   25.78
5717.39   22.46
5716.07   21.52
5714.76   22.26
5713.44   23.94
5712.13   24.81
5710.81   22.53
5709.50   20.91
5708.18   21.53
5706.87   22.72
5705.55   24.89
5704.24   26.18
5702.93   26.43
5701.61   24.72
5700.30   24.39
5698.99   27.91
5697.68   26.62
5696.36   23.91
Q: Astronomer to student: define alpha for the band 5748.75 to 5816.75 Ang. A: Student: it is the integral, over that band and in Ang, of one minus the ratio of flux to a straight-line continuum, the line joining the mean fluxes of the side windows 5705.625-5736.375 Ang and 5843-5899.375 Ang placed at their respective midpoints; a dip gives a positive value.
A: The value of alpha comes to -3.6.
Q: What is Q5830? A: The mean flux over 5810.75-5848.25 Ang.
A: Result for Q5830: 25.6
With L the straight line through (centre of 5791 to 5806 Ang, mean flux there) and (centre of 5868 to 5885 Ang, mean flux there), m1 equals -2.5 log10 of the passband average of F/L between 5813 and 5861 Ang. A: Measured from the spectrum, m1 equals 0.05 mag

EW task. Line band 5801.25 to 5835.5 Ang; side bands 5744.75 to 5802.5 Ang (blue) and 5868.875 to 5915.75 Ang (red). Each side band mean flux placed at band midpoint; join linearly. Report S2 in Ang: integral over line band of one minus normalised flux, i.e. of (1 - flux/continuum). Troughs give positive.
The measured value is -1.20 Ang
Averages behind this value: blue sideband 25.3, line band 25.6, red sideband 24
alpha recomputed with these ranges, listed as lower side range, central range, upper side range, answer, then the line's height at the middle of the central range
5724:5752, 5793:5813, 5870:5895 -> -1.23 Ang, 24.6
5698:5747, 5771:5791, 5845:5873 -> 0.15 Ang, 24.6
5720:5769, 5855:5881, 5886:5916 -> -2.15 Ang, 23.2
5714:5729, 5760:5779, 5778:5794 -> -0.53 Ang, 24.6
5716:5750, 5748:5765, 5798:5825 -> 0.18 Ang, 25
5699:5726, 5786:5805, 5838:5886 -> -1.28 Ang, 24.4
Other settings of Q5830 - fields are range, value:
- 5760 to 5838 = 25.6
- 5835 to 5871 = 24.5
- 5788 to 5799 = 26.5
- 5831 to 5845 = 25.3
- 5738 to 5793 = 24.9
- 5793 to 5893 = 25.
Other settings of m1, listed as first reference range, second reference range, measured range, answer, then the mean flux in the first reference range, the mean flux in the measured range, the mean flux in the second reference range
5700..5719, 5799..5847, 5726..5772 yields -0.04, 23.6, 25.2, 25.5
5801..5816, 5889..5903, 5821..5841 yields -0.03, 25.7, 25.4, 21.7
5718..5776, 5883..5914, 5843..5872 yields -0.06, 24.9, 24.6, 22.6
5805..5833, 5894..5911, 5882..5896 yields 0.11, 25.7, 21.4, 23.3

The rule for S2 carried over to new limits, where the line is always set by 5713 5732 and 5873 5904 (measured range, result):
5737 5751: -0.11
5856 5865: 0.36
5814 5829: -0.93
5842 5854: -1.05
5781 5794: -0.45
